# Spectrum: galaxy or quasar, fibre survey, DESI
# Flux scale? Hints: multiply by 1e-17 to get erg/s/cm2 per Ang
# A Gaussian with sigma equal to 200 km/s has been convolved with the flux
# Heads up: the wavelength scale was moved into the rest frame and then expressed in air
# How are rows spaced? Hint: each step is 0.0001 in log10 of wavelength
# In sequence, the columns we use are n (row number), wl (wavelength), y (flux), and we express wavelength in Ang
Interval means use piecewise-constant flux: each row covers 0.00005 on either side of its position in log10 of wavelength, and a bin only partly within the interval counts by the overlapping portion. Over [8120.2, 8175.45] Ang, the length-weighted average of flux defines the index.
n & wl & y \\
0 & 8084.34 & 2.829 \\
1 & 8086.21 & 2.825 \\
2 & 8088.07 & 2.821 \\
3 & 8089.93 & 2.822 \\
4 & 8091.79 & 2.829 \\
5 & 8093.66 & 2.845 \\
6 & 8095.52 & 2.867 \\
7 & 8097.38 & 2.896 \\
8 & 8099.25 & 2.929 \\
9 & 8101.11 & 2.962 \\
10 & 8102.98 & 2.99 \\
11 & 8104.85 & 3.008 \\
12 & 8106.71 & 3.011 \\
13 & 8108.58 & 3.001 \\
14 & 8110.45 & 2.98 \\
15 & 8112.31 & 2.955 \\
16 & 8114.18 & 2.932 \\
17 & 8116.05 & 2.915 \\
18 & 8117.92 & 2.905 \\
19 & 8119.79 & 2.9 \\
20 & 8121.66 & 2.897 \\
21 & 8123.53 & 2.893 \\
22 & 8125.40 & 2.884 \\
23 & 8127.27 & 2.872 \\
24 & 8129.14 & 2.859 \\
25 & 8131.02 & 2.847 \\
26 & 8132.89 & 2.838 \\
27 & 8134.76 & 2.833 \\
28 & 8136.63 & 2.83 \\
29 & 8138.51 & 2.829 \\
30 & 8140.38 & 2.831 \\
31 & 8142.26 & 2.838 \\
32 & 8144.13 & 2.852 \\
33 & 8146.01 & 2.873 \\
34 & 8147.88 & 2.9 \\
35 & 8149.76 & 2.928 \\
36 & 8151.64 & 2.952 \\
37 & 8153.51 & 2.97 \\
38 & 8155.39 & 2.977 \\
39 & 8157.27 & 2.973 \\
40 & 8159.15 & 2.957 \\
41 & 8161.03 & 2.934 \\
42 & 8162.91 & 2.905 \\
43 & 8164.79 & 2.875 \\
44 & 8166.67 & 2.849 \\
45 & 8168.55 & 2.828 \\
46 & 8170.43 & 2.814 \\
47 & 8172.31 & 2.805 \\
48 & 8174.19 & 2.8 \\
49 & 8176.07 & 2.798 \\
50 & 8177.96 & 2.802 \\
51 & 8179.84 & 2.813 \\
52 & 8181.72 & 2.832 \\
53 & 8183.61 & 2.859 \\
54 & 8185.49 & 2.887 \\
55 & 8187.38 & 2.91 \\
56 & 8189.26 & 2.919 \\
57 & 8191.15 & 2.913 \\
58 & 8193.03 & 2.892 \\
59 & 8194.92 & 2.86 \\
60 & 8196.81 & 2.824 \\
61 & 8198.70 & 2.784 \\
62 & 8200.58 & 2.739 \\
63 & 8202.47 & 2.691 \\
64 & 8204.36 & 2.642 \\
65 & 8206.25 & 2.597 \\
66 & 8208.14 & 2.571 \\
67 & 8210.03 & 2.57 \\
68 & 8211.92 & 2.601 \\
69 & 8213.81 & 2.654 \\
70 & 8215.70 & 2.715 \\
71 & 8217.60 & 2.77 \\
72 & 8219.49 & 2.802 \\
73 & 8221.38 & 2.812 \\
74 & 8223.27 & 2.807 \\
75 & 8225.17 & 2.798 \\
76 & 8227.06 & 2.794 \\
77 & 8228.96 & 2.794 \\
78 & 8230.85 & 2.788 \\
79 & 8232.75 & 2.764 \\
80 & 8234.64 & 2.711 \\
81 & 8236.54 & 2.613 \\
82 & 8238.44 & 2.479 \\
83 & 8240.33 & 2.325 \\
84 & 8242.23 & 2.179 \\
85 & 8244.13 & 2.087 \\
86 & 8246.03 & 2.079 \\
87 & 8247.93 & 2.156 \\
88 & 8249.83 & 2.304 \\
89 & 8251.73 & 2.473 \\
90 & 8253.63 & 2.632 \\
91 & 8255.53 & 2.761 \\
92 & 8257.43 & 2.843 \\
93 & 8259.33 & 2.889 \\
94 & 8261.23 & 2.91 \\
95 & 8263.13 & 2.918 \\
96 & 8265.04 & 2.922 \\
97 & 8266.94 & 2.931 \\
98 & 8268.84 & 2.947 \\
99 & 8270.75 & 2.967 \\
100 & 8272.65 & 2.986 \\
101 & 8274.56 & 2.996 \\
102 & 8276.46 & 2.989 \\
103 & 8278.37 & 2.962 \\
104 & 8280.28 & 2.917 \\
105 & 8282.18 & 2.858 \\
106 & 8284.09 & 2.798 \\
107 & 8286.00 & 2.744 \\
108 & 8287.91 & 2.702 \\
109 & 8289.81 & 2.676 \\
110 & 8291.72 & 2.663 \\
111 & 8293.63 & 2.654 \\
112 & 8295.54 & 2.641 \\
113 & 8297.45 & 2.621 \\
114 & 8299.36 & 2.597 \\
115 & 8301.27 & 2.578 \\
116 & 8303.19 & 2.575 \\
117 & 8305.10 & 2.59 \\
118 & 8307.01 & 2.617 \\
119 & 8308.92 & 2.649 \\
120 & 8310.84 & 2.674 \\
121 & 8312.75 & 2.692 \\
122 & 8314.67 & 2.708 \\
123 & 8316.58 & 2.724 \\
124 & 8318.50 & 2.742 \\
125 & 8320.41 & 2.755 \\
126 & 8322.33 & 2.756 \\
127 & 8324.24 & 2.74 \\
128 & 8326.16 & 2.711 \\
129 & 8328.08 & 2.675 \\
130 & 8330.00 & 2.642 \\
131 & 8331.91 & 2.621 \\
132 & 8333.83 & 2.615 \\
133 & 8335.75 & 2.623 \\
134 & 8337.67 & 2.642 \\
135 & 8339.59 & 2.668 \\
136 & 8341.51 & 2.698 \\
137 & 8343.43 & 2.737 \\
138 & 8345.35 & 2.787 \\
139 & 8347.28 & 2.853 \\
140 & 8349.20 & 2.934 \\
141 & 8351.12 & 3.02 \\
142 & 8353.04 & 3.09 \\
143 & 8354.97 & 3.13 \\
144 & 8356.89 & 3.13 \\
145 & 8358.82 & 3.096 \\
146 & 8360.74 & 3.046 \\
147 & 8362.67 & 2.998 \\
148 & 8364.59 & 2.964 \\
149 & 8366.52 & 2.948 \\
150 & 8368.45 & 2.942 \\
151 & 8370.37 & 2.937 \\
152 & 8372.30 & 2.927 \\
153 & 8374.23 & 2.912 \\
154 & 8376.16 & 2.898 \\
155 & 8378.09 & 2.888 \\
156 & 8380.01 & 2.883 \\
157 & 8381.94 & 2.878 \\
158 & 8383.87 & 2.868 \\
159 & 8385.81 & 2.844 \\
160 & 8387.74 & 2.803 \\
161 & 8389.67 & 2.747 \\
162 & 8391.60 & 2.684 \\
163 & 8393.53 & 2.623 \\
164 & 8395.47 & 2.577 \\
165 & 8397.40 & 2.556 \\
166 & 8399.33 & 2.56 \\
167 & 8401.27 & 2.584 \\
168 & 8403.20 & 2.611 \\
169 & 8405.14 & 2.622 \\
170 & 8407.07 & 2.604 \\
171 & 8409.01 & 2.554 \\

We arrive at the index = 2.88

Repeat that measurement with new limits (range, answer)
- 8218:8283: 2.71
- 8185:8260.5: 2.66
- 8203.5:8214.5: 2.6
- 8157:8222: 2.8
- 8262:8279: 2.96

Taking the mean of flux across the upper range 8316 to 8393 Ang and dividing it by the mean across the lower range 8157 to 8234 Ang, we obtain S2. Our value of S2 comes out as 1.0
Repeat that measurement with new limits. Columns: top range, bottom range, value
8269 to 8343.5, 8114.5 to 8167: 0.94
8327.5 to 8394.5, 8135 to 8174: 0.99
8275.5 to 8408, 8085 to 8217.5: 0.97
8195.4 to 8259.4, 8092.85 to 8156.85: 0.90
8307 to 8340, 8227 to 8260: 1.06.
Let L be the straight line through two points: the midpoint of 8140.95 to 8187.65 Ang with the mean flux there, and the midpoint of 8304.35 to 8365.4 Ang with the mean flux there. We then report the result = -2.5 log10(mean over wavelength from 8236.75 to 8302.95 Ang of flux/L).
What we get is 0.057 mag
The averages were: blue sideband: 2.88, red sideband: 2.79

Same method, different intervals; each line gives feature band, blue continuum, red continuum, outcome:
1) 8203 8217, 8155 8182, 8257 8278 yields 0.11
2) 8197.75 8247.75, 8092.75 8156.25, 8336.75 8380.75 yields 0.12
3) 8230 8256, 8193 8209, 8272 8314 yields 0.12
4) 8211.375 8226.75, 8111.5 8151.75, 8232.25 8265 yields -0.05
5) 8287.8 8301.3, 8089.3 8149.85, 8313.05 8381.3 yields 0.08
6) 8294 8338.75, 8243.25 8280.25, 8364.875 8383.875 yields 0.06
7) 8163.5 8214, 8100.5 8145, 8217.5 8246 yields -0.02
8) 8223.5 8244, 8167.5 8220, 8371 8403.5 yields 0.07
